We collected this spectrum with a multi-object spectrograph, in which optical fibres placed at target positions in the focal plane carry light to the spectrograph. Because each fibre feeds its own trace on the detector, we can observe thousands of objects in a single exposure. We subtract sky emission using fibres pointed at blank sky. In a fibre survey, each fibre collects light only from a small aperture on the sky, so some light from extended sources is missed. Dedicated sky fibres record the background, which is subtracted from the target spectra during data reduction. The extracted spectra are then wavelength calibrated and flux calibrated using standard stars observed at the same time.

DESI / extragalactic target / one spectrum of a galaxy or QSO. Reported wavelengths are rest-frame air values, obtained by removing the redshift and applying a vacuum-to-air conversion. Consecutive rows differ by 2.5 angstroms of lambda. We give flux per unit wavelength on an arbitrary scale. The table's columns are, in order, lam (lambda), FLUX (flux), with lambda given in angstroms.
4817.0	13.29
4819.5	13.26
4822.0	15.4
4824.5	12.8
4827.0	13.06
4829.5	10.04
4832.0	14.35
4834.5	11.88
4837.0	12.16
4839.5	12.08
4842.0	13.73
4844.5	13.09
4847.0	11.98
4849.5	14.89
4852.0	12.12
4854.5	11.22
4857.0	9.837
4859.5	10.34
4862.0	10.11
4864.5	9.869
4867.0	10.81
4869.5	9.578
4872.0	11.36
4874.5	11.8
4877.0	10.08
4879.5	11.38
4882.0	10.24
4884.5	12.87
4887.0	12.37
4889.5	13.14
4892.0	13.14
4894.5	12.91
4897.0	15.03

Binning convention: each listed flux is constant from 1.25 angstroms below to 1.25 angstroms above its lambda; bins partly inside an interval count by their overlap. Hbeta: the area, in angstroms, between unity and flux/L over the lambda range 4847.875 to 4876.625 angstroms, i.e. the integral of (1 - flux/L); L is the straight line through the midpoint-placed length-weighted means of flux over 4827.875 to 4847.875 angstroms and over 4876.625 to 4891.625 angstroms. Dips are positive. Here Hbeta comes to 2.5 angstroms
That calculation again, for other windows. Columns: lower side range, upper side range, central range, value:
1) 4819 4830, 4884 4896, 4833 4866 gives 3.10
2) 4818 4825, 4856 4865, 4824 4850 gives -0.75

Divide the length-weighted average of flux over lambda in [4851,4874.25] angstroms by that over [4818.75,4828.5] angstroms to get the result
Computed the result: 0.78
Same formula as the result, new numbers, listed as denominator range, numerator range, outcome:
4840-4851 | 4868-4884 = 0.82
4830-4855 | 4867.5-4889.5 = 0.89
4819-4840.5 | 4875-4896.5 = 0.95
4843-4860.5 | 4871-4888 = 0.95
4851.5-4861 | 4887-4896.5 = 1.22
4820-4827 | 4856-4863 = 0.73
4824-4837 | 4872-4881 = 0.90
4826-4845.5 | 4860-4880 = 0.84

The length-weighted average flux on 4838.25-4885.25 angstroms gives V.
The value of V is 11.4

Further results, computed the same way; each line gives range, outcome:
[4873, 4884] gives 11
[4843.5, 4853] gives 13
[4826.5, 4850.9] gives 12.7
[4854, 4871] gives 10.2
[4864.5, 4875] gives 10.7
